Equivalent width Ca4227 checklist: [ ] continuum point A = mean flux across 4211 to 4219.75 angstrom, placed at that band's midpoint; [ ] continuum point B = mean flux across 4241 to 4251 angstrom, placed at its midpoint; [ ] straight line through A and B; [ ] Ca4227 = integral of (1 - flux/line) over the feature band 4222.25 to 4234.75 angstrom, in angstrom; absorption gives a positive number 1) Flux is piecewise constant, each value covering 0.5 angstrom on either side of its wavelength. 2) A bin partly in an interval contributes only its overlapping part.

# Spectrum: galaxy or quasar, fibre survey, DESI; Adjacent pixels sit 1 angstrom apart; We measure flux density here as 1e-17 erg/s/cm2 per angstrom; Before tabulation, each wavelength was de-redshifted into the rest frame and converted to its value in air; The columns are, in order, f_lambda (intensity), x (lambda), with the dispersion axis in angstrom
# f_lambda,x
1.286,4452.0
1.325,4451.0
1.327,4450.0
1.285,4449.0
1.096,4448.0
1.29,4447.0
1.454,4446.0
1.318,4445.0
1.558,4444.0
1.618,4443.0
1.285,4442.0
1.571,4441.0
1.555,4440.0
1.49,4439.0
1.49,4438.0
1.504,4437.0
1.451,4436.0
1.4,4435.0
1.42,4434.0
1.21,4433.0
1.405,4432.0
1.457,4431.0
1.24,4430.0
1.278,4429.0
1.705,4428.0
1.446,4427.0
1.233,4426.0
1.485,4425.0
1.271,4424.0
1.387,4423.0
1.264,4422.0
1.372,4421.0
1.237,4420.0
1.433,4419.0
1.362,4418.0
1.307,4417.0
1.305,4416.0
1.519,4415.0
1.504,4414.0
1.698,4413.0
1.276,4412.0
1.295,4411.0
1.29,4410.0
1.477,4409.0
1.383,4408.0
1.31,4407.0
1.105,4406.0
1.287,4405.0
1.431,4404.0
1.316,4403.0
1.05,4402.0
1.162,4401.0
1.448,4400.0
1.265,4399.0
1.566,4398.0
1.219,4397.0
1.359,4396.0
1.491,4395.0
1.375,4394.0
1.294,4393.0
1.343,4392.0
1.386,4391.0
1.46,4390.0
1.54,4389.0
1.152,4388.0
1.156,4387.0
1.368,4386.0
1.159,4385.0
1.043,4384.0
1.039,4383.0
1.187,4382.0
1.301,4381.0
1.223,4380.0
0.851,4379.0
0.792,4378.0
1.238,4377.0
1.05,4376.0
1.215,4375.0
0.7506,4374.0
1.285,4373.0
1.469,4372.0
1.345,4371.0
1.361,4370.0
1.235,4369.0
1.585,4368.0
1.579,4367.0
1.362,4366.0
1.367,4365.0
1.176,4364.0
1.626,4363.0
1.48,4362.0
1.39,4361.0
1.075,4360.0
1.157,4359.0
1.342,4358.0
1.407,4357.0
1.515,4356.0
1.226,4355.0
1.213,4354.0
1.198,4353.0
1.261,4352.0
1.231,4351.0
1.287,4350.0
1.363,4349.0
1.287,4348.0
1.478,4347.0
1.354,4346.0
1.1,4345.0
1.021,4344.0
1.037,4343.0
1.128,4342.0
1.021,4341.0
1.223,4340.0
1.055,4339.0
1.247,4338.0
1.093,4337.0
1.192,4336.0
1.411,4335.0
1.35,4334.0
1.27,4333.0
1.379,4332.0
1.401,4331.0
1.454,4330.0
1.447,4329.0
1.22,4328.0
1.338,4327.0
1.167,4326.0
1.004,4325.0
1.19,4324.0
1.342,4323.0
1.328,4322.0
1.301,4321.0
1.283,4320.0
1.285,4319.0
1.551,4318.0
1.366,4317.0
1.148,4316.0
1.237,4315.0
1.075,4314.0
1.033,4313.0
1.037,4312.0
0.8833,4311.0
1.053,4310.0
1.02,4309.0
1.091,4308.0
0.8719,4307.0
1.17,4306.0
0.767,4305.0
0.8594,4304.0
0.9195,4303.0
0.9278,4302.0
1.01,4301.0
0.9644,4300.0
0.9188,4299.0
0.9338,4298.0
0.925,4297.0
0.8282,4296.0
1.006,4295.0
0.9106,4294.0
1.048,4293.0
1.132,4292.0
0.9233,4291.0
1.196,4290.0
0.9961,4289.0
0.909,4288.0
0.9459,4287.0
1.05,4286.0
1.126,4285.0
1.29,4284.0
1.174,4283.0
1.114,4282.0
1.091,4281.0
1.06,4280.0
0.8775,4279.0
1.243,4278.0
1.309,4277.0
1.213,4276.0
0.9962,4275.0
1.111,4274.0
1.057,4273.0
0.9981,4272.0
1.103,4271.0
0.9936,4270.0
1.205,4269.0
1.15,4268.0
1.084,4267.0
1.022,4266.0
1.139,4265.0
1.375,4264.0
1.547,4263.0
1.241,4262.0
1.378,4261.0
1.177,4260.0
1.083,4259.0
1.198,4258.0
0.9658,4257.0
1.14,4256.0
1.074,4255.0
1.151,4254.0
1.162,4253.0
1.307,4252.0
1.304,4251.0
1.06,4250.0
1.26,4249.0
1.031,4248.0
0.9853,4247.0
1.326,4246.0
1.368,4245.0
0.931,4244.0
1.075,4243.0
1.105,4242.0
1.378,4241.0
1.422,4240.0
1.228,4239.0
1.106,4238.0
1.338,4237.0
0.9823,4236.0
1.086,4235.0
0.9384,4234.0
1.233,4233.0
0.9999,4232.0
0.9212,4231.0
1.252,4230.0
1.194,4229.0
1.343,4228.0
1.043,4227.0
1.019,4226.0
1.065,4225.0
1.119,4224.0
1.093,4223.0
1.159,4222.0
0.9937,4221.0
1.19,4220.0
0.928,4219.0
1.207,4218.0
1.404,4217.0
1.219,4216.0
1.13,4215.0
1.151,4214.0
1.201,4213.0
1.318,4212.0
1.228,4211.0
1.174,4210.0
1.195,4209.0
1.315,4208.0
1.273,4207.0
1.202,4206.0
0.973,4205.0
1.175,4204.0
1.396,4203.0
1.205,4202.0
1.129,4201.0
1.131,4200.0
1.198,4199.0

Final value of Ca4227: 0.8 angstrom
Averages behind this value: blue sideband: 1.2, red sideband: 1.15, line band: 1.1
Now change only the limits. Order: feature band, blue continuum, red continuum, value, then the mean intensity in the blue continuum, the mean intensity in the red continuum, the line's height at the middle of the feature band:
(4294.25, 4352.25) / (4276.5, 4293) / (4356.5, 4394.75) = 0.55 angstrom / 1.09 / 1.27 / 1.16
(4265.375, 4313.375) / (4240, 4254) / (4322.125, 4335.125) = 8.18 angstrom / 1.18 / 1.3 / 1.25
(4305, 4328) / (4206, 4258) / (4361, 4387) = 0.89 angstrom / 1.16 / 1.24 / 1.21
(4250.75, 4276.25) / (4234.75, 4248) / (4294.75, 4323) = -0.39 angstrom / 1.18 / 1.07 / 1.14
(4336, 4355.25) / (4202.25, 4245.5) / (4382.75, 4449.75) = 1.30 angstrom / 1.16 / 1.36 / 1.29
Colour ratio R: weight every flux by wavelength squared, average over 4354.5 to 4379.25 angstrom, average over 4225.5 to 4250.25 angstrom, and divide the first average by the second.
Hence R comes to 1.2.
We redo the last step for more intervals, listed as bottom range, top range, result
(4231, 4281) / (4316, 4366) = 1.16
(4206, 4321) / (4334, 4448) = 1.24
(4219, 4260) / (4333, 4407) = 1.18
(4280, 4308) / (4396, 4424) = 1.41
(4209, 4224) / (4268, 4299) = 0.93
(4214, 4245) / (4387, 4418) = 1.28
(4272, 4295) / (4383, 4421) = 1.31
